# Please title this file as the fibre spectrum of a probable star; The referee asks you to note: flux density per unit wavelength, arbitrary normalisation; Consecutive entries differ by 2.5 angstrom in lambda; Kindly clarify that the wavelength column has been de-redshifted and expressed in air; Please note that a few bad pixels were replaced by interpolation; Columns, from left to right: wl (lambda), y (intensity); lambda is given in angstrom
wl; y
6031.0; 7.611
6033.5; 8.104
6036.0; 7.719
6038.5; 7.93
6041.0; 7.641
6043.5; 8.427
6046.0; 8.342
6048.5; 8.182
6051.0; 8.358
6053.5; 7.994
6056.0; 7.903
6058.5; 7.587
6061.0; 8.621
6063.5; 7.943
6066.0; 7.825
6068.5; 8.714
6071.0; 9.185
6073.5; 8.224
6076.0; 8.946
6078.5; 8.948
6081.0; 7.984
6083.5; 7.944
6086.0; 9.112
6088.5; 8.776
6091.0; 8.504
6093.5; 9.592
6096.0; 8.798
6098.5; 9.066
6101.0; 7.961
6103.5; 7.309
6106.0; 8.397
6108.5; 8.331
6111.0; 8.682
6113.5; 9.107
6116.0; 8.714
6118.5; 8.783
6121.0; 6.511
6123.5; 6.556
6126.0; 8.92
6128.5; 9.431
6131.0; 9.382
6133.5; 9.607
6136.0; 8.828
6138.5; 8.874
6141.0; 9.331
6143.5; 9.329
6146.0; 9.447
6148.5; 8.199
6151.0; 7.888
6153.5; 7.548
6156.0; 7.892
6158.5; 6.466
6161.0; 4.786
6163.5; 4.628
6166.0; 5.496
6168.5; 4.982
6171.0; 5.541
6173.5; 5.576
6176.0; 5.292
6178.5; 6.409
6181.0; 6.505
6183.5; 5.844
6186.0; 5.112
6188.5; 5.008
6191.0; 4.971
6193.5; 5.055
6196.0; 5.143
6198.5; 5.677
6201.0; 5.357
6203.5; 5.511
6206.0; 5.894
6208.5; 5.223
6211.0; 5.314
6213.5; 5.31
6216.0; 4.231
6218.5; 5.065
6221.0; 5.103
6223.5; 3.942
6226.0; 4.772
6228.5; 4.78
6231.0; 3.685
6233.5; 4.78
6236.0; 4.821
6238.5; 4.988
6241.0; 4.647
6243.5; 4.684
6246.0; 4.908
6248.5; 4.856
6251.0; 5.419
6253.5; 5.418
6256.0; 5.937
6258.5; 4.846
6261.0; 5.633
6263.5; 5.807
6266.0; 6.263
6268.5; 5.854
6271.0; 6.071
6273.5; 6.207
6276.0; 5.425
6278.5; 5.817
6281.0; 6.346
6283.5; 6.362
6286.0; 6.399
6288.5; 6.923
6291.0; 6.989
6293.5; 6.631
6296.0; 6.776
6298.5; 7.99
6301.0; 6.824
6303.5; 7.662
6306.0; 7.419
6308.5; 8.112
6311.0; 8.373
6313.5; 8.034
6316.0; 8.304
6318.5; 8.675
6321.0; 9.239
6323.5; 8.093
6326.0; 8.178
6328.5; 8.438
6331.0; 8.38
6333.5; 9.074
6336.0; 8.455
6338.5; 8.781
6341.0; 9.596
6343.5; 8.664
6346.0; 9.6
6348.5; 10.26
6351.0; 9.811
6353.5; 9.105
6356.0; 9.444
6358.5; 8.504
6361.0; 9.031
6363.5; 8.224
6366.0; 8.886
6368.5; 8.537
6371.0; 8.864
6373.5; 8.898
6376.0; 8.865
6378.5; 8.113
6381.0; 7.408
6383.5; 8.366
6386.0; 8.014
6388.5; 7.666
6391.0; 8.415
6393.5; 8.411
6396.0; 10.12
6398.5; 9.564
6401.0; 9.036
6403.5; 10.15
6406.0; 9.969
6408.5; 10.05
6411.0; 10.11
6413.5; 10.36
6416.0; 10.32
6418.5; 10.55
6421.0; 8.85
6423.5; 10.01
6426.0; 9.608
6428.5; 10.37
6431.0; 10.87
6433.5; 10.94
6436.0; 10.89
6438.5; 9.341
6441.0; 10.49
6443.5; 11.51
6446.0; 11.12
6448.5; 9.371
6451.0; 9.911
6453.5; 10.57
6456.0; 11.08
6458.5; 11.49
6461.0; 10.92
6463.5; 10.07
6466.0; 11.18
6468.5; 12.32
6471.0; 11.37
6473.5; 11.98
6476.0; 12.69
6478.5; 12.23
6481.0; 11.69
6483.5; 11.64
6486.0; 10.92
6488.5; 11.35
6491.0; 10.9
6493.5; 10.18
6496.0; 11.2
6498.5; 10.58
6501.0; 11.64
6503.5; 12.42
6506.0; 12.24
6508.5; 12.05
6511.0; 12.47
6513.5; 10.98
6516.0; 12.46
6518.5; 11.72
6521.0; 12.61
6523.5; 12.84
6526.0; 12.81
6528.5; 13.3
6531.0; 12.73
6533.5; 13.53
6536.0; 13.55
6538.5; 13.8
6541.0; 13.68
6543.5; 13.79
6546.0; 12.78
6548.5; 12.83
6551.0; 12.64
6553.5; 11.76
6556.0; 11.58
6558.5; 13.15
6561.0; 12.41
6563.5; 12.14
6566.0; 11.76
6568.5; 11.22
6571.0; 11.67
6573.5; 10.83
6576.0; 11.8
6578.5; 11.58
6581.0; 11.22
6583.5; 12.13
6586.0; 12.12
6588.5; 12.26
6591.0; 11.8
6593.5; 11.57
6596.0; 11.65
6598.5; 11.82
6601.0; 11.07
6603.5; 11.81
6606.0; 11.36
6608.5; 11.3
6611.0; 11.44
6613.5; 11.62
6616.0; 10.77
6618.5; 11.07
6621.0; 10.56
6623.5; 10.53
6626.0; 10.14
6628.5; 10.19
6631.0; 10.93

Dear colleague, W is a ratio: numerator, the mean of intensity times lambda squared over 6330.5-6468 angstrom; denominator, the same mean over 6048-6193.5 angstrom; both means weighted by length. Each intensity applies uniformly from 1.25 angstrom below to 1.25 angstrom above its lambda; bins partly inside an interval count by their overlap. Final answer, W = 1.36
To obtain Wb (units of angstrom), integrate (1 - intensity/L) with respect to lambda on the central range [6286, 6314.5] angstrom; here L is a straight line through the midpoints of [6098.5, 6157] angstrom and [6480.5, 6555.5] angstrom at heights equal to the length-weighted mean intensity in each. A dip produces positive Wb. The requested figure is 7.8 angstrom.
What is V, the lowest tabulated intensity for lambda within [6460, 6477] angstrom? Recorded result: 10.07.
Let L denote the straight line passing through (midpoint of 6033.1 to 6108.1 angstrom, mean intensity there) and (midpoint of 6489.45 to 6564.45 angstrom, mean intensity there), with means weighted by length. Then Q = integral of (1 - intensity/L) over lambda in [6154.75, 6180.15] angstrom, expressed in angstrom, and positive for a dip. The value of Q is 9.6 angstrom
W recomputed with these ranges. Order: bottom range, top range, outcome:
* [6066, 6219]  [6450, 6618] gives 1.85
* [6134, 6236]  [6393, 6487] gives 1.93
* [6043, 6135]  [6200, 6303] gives 0.70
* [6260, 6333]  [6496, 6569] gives 1.87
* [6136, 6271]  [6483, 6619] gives 2.32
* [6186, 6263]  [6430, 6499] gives 2.36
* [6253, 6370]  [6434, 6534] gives 1.58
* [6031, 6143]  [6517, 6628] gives 1.66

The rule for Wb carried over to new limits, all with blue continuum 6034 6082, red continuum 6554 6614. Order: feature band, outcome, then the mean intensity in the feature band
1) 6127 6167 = 3.8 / 7.97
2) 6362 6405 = 7.1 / 8.69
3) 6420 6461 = 1.3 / 10.4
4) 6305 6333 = 4.6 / 8.32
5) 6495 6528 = -2.3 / 12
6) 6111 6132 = 0.5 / 8.43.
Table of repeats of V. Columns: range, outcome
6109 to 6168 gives 4.628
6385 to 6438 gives 7.666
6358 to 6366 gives 8.224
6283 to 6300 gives 6.362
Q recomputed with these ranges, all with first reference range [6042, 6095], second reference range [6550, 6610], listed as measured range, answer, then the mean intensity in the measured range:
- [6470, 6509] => -1.32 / 11.6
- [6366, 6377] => 1.70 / 8.8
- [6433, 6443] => 0.36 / 10.5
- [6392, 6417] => 1.97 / 9.79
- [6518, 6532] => -1.60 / 12.7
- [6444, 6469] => 0.43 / 10.8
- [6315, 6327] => 1.87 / 8.51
